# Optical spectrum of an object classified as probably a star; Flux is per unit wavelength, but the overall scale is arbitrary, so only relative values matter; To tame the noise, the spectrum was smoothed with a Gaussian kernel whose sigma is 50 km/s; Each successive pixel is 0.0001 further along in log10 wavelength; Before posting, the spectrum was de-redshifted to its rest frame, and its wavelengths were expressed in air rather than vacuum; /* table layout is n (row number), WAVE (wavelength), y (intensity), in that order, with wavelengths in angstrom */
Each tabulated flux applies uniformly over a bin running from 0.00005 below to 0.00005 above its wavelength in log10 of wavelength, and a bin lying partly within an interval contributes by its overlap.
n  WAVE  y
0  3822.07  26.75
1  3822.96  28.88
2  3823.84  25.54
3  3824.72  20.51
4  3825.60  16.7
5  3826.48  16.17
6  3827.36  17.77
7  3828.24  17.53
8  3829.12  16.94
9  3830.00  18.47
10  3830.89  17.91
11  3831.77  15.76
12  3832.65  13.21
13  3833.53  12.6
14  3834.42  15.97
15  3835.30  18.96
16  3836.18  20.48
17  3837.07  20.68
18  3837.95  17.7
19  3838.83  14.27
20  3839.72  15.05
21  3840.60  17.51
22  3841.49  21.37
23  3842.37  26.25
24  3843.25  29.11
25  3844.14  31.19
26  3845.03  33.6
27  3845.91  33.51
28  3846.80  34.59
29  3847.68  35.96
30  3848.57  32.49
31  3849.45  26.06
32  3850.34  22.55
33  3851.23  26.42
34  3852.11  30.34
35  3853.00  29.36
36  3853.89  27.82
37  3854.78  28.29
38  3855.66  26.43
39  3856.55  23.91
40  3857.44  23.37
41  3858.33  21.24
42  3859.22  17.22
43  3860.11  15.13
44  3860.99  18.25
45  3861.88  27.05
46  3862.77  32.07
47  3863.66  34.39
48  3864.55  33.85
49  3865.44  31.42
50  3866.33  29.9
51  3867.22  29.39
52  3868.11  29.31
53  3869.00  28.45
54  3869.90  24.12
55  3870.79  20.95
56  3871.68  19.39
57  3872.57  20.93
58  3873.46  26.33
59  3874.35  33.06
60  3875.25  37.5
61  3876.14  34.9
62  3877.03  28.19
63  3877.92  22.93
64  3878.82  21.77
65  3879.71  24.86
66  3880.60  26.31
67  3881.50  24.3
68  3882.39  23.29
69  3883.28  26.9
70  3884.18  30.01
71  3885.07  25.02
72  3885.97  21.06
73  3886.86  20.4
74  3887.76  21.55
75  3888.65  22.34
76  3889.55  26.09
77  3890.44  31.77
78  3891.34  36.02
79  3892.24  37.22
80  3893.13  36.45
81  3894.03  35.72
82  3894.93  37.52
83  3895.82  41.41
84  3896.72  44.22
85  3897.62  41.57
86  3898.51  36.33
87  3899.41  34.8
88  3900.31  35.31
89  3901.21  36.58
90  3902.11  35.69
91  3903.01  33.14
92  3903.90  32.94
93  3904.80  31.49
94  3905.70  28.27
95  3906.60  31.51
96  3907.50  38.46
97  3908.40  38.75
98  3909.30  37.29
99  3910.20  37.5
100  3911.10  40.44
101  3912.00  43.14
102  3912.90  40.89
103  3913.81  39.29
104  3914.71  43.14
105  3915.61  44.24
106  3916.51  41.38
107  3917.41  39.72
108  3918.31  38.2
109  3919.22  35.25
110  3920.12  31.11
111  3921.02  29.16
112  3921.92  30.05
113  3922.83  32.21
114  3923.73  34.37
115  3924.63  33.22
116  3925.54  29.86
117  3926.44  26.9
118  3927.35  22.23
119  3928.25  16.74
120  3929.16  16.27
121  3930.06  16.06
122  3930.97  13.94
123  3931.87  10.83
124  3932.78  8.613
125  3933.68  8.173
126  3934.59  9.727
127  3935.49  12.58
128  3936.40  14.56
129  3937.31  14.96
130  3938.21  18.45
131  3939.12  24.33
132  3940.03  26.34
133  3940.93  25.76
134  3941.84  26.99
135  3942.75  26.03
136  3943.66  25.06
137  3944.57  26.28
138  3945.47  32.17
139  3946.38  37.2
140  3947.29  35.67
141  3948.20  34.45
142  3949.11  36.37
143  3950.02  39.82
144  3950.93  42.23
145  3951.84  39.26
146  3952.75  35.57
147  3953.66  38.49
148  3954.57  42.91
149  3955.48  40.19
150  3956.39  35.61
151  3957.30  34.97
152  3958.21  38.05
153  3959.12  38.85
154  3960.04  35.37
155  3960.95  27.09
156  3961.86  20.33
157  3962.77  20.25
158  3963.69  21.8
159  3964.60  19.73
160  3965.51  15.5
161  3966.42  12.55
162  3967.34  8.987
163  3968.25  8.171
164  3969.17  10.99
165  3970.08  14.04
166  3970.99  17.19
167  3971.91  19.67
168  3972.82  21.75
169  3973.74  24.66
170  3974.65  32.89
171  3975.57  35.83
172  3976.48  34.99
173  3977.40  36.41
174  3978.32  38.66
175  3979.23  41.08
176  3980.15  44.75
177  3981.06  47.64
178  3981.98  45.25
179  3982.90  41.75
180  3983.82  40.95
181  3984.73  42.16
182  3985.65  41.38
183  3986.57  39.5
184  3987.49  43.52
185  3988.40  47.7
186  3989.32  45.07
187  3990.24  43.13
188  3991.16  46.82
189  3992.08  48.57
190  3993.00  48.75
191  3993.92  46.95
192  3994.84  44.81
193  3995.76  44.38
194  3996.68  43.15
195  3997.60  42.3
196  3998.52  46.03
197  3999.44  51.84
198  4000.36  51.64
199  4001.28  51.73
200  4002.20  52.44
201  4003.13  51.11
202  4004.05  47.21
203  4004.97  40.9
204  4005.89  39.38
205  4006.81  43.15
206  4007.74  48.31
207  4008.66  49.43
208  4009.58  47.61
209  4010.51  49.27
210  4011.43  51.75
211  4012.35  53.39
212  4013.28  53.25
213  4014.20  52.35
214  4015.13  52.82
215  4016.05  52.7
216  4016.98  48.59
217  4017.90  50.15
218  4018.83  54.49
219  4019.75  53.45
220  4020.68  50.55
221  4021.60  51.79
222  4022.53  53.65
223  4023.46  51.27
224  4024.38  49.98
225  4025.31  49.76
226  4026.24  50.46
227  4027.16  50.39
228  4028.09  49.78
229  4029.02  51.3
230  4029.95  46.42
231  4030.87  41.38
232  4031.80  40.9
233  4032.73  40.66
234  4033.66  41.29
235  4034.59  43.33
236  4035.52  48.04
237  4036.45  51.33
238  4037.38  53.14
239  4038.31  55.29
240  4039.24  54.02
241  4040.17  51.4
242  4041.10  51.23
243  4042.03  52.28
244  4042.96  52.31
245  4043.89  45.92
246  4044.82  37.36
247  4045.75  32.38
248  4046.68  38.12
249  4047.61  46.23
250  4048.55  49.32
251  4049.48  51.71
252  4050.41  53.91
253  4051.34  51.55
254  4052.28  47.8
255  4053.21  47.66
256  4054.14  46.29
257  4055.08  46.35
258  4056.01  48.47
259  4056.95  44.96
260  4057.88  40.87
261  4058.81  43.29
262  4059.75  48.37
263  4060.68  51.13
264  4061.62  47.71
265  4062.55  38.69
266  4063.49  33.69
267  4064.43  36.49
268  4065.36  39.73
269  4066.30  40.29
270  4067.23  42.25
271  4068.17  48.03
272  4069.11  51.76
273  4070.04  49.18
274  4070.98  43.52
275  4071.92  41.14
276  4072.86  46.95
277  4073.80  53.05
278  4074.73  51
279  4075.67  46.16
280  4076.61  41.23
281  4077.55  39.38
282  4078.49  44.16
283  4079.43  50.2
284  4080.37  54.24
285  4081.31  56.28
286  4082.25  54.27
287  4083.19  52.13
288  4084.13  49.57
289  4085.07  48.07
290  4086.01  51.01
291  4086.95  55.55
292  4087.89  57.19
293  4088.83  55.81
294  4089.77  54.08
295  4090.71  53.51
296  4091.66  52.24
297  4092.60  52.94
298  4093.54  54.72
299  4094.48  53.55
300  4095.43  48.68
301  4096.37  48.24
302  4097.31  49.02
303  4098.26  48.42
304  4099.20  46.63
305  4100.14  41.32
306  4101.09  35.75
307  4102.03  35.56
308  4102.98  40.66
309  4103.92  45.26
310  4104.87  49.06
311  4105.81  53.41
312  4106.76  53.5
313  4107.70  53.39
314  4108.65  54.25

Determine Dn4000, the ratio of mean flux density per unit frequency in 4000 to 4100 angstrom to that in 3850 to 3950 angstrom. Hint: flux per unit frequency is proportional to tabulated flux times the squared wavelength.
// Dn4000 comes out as 1.81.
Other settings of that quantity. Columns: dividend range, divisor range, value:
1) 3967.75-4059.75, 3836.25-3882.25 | 1.85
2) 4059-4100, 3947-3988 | 1.60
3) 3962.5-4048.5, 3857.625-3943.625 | 1.57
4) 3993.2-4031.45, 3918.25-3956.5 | 1.88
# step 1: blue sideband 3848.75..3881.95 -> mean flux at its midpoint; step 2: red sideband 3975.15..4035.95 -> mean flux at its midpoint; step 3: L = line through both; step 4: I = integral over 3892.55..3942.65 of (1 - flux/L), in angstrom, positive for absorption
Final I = 4.7 angstrom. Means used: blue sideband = 26.5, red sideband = 46.7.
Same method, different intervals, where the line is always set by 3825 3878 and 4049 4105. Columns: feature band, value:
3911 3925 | -2.71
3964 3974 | 5.71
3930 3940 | 5.67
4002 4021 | -4.09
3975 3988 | -1.11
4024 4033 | -0.99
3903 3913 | -1.96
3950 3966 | 1.31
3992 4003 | -2.35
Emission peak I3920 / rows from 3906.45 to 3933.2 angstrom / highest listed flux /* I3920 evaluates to 44.24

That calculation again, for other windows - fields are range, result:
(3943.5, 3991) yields 47.7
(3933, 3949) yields 37.2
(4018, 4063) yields 55.29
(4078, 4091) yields 57.19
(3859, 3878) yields 37.5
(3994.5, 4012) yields 52.44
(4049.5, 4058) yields 53.91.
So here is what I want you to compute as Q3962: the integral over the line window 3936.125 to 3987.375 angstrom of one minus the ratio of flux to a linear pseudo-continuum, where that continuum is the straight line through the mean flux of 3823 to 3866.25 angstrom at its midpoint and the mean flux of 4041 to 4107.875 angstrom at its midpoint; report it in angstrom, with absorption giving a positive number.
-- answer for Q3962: 7.74 angstrom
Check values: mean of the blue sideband 23.5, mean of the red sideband 47.4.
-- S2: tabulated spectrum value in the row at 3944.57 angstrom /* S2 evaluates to 26.28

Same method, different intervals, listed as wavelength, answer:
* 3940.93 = 25.76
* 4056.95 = 44.96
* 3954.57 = 42.91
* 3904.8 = 31.49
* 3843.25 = 29.11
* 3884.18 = 30.01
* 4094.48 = 53.55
